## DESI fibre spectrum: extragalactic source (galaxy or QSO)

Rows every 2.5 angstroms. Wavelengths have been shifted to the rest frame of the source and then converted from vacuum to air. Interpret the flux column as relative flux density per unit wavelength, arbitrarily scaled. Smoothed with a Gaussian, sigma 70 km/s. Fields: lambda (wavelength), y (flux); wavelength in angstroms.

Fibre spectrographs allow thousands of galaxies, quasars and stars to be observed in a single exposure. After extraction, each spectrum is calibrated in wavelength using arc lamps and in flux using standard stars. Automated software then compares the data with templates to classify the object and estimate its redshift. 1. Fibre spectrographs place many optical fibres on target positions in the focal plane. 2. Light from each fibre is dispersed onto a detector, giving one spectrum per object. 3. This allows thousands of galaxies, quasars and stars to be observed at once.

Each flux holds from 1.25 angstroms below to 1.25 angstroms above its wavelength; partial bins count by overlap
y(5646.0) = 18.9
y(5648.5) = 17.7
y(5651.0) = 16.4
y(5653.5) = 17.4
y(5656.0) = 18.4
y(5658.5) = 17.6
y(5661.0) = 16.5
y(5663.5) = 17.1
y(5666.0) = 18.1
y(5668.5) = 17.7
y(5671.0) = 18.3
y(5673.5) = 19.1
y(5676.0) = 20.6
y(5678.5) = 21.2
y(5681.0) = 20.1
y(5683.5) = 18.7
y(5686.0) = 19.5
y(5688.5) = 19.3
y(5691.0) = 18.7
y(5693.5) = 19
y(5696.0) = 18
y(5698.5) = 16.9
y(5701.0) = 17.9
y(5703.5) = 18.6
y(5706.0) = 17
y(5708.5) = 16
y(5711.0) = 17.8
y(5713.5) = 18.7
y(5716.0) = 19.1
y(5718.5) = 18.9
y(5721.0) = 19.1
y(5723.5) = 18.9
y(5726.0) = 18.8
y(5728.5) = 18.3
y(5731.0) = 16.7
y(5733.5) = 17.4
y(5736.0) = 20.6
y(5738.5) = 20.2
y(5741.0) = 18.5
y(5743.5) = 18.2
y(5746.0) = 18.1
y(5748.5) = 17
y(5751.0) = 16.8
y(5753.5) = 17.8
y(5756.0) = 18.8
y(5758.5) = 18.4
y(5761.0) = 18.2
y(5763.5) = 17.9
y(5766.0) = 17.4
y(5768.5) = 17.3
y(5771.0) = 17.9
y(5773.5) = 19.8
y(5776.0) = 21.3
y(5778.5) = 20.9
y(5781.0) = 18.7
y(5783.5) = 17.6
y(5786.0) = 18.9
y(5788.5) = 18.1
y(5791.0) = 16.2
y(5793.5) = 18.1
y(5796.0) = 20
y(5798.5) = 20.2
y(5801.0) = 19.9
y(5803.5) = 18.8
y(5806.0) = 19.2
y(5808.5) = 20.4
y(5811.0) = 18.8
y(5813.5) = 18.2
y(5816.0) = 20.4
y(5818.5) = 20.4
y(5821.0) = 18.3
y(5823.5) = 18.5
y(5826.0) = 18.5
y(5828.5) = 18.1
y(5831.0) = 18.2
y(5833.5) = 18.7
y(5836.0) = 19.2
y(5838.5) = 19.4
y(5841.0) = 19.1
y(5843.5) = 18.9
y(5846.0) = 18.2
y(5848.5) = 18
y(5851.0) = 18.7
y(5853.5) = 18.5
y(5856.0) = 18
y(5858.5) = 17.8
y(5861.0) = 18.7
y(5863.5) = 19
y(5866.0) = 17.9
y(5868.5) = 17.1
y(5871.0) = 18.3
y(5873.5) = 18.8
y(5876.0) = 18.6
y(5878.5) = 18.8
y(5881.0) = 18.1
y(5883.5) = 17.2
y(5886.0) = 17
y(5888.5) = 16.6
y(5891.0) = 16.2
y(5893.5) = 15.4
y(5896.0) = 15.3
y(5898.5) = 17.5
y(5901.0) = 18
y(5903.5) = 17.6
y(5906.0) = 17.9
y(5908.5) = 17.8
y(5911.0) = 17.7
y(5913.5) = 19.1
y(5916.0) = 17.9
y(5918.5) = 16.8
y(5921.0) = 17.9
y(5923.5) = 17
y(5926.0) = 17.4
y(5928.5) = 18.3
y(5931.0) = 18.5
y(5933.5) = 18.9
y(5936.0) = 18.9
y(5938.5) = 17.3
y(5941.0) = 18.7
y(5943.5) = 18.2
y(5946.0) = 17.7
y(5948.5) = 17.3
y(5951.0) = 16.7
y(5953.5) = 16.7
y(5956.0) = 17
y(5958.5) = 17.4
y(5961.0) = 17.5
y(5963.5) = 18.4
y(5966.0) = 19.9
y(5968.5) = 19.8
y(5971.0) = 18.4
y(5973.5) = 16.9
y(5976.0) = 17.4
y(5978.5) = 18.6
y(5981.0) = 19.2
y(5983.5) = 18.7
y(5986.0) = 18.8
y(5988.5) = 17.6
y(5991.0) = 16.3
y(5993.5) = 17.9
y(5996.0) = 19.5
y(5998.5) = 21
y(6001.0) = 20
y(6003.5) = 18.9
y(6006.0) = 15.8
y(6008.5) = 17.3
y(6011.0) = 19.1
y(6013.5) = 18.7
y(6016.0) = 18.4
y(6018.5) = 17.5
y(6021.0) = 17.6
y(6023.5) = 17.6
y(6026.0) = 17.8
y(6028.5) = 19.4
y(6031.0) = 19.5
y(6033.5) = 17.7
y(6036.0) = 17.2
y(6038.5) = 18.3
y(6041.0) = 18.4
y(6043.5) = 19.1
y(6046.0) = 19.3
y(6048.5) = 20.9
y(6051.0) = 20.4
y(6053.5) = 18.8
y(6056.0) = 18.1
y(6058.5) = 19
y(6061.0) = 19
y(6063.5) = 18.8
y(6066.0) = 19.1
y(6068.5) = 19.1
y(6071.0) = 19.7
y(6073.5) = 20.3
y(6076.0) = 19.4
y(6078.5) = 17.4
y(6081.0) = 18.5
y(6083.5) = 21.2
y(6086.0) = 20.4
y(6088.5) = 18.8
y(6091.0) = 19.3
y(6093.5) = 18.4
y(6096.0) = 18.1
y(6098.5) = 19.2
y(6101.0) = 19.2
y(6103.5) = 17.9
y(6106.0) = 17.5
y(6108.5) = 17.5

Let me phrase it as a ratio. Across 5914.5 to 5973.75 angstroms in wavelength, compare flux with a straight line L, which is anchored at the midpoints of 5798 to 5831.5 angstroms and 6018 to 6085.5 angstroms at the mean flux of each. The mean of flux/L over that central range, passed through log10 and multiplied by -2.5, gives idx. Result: 0.06 mag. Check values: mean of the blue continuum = 19.1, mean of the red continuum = 18.9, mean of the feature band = 17.9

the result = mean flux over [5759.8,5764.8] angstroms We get 18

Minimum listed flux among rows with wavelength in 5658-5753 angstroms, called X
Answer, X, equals 16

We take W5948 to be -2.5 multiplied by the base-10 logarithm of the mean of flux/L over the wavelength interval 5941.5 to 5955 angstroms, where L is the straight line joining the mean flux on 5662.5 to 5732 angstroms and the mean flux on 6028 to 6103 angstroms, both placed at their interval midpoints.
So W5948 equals 0.09 mag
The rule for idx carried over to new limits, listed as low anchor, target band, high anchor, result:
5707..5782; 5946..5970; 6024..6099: 0.06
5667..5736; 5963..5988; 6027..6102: 0.02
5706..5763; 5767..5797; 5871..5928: -0.04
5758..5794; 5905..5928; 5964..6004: 0.05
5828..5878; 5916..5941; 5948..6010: 0.02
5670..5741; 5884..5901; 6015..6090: 0.14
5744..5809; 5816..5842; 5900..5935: -0.03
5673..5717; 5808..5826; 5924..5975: -0.05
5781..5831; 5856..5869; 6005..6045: 0.03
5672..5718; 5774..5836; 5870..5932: -0.05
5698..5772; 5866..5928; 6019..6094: 0.06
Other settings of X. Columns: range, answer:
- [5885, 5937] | 15.3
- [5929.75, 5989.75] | 16.7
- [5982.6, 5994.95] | 16.3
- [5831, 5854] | 18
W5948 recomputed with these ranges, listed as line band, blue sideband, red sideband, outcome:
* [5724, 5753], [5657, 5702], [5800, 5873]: 0.02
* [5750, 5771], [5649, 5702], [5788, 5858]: 0.05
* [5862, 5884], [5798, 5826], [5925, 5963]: 0.02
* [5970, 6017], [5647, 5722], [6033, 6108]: 0.03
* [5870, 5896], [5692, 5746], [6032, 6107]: 0.07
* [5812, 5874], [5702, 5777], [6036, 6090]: 0.00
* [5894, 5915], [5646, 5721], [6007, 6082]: 0.06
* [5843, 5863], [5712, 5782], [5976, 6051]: 0.01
